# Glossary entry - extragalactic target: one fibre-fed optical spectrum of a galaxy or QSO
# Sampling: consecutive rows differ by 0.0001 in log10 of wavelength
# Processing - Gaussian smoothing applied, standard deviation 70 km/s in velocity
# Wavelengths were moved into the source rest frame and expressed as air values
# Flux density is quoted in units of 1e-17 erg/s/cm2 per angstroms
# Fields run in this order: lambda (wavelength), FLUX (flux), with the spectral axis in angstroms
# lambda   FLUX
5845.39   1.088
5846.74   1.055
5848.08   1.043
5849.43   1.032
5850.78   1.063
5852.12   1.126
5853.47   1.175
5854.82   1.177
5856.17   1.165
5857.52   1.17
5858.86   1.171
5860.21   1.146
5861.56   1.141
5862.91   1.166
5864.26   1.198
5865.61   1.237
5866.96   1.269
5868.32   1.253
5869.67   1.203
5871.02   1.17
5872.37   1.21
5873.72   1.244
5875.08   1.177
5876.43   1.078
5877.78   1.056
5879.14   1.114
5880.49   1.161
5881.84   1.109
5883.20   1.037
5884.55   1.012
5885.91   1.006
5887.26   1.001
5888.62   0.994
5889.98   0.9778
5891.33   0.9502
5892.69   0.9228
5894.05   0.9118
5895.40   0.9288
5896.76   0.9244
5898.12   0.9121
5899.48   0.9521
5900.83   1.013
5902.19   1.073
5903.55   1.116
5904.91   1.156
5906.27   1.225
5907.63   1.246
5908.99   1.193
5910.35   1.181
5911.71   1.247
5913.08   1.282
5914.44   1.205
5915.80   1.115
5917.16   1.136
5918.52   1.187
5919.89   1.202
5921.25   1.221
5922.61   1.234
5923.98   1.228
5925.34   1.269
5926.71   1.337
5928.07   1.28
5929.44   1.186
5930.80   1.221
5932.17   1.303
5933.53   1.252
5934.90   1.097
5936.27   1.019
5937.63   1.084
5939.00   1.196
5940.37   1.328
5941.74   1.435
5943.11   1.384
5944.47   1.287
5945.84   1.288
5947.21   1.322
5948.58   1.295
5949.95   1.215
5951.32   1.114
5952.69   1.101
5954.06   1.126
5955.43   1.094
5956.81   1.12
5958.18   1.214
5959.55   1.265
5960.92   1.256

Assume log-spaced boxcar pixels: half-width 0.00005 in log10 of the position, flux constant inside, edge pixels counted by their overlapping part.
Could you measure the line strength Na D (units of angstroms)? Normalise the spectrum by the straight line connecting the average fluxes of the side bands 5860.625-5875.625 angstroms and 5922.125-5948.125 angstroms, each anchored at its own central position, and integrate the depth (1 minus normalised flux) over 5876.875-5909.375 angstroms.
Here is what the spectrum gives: 4.8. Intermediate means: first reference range 1.2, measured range 1.04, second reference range 1.25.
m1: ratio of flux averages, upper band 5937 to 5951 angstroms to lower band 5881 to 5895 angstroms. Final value 1.3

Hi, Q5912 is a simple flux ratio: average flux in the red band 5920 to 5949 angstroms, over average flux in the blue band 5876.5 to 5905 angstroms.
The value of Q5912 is 1.2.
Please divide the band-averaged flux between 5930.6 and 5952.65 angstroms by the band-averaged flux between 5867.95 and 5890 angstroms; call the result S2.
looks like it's 1.1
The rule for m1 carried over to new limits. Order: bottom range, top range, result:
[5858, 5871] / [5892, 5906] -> 0.83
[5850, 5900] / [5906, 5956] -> 1.11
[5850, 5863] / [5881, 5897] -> 0.86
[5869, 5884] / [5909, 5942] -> 1.06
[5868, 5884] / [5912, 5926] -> 1.05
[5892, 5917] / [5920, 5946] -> 1.14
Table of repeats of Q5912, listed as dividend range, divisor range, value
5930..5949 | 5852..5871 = 1.05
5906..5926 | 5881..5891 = 1.19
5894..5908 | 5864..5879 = 0.88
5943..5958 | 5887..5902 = 1.26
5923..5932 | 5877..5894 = 1.23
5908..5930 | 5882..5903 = 1.25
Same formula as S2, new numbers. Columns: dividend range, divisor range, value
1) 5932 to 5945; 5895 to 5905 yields 1.23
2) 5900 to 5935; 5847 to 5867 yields 1.05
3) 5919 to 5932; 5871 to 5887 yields 1.12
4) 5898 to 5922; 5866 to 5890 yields 1.03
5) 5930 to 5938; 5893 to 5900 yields 1.26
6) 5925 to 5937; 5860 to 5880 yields 1.03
